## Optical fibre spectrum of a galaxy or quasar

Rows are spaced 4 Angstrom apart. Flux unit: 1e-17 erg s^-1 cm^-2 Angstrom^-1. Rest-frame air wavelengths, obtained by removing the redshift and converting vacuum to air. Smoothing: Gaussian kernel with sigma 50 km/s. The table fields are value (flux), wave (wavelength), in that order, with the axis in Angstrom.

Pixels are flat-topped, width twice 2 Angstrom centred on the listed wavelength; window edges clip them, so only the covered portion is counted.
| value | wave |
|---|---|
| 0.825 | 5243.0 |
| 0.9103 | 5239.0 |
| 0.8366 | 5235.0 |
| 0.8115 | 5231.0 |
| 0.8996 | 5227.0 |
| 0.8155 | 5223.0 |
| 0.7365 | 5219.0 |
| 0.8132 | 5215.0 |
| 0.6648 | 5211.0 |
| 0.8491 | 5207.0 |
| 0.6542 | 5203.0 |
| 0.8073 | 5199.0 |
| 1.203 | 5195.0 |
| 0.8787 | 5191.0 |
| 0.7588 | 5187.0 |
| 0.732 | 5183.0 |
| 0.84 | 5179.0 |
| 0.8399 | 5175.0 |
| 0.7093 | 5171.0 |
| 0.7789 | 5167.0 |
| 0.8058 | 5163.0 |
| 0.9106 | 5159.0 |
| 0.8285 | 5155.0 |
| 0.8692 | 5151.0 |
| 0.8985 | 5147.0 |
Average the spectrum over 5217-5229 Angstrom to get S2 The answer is 0.817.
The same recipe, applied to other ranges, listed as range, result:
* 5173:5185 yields 0.804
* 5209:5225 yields 0.758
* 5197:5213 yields 0.744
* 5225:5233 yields 0.856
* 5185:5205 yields 0.86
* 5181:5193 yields 0.79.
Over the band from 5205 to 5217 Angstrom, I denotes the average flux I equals 0.776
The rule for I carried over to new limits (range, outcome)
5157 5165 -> 0.858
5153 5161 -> 0.87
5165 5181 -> 0.792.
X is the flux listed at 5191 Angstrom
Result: 0.8787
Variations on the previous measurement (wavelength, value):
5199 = 0.8073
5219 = 0.7365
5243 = 0.825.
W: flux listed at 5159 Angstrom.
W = 0.9106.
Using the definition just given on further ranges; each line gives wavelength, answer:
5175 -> 0.8399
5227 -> 0.8996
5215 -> 0.8132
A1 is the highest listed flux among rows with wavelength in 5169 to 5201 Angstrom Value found 1.203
